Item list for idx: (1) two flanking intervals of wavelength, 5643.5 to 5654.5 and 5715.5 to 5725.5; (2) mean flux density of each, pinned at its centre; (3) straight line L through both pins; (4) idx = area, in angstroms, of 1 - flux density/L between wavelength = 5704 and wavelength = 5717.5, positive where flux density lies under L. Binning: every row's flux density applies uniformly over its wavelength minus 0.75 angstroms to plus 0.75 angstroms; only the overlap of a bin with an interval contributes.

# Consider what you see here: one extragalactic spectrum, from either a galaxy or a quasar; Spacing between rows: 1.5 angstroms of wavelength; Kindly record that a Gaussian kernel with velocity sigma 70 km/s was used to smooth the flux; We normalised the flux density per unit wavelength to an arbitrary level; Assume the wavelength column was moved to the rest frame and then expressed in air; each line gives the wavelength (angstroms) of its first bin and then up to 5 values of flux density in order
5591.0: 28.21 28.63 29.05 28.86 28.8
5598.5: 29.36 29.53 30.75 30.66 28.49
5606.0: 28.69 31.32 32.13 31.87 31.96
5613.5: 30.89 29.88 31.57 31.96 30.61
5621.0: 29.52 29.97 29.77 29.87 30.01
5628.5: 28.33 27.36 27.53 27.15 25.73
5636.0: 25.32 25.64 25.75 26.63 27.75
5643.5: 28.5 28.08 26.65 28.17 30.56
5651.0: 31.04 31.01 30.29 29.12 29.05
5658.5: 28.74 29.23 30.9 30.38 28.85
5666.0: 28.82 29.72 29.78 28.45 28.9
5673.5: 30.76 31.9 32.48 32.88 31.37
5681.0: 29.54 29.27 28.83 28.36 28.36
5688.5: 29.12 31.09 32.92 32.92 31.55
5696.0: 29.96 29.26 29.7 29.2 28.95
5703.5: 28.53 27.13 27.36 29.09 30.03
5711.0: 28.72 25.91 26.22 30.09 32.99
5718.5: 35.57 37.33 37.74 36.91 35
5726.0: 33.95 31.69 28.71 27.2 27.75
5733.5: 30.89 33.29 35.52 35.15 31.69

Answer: 2.37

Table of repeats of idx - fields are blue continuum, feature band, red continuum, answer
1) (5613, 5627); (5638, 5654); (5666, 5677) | 1.0 angstroms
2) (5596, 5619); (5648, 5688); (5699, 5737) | 1.1 angstroms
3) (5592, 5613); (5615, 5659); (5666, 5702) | 2.1 angstroms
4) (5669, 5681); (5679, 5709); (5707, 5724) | 1.6 angstroms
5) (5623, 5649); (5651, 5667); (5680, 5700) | -0.6 angstroms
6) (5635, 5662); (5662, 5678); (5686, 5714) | -0.7 angstroms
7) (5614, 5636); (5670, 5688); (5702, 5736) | 0.1 angstroms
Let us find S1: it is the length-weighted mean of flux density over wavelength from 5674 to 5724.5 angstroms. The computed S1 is 30.7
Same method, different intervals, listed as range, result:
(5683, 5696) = 30.3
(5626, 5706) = 29.2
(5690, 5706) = 30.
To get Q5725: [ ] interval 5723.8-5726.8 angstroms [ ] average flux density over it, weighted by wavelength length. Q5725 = 34.4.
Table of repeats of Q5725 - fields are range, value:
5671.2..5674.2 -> 29.8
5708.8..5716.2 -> 28.2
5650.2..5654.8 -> 30.8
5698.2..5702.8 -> 29.3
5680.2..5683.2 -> 29.4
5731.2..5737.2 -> 31.8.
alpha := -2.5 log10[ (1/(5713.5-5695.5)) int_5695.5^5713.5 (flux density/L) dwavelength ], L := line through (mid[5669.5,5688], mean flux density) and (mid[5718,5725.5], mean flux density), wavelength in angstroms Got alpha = 0.18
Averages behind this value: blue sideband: 30.1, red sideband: 36.5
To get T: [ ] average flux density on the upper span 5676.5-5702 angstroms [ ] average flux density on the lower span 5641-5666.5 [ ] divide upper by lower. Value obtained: 1.04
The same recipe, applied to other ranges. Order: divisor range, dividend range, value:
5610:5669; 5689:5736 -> 1.06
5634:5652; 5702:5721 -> 1.09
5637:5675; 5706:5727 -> 1.10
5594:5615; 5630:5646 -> 0.89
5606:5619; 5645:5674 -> 0.94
